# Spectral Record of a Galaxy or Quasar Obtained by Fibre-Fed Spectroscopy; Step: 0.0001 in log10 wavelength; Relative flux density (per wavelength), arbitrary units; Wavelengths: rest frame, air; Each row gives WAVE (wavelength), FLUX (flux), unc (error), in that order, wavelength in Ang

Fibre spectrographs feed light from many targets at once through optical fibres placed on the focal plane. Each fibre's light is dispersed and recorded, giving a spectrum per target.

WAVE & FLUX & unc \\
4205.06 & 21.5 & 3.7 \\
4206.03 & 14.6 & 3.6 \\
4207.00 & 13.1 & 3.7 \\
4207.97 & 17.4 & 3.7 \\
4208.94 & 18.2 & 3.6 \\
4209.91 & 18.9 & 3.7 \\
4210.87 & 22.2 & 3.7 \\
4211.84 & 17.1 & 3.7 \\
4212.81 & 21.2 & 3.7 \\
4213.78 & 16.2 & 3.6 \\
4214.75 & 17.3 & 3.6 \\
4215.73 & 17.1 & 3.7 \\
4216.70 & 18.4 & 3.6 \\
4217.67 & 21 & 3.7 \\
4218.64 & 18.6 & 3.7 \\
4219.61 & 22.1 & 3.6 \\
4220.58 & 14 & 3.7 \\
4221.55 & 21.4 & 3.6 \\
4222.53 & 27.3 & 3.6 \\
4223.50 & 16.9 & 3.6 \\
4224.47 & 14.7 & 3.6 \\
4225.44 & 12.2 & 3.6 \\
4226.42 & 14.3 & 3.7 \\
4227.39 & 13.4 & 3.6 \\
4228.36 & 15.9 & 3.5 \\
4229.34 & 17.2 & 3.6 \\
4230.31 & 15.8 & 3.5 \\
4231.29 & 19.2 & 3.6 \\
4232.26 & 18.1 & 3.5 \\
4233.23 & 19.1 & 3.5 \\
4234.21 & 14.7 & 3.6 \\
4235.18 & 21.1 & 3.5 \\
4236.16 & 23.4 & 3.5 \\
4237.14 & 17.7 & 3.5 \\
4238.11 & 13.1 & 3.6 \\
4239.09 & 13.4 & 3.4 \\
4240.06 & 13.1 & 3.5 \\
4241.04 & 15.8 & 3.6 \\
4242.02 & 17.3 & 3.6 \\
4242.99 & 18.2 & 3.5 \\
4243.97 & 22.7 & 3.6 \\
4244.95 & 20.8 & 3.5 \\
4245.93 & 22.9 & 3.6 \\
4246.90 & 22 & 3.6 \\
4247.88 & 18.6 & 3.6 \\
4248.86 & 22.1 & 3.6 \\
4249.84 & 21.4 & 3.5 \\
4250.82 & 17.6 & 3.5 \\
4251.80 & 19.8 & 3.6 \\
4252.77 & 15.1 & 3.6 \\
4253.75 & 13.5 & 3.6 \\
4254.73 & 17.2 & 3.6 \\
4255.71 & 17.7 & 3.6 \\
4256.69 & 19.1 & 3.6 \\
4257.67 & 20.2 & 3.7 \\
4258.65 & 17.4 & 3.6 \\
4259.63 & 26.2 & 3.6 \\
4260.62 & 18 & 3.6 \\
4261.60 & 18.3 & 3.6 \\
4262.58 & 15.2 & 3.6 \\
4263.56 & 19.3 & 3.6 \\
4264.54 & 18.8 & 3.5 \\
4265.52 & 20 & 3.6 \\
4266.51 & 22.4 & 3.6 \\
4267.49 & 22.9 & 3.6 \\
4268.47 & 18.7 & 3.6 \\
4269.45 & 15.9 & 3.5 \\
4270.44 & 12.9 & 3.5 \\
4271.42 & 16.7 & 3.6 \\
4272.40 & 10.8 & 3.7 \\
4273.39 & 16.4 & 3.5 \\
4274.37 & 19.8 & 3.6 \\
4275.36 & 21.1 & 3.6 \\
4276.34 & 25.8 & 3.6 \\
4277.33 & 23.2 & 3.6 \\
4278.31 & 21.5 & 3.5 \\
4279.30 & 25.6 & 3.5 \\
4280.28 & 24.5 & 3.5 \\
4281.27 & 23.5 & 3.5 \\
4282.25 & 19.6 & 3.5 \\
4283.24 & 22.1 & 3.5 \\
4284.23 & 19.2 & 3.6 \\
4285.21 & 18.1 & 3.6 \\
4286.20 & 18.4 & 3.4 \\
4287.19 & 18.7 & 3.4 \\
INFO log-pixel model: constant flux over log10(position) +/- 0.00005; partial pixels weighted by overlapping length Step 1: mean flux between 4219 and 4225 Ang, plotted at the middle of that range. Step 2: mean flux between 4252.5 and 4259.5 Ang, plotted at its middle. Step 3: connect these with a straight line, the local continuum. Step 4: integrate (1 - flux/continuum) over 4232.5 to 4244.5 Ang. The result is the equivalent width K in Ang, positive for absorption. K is 0.7 Ang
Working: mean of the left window 19.3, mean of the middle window 17.5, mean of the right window 17.7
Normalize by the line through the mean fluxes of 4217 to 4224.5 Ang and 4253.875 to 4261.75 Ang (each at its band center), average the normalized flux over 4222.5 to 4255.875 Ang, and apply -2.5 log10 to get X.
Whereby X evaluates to 0.10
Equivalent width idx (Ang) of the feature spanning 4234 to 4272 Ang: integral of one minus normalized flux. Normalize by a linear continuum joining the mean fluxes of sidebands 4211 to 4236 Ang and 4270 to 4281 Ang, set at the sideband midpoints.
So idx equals 1.1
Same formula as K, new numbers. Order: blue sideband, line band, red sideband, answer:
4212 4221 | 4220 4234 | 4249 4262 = 1.1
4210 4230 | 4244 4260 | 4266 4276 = -1.4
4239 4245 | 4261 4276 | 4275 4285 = 2.1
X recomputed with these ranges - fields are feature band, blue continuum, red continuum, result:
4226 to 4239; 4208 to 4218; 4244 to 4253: 0.150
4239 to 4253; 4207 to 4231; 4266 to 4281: -0.006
